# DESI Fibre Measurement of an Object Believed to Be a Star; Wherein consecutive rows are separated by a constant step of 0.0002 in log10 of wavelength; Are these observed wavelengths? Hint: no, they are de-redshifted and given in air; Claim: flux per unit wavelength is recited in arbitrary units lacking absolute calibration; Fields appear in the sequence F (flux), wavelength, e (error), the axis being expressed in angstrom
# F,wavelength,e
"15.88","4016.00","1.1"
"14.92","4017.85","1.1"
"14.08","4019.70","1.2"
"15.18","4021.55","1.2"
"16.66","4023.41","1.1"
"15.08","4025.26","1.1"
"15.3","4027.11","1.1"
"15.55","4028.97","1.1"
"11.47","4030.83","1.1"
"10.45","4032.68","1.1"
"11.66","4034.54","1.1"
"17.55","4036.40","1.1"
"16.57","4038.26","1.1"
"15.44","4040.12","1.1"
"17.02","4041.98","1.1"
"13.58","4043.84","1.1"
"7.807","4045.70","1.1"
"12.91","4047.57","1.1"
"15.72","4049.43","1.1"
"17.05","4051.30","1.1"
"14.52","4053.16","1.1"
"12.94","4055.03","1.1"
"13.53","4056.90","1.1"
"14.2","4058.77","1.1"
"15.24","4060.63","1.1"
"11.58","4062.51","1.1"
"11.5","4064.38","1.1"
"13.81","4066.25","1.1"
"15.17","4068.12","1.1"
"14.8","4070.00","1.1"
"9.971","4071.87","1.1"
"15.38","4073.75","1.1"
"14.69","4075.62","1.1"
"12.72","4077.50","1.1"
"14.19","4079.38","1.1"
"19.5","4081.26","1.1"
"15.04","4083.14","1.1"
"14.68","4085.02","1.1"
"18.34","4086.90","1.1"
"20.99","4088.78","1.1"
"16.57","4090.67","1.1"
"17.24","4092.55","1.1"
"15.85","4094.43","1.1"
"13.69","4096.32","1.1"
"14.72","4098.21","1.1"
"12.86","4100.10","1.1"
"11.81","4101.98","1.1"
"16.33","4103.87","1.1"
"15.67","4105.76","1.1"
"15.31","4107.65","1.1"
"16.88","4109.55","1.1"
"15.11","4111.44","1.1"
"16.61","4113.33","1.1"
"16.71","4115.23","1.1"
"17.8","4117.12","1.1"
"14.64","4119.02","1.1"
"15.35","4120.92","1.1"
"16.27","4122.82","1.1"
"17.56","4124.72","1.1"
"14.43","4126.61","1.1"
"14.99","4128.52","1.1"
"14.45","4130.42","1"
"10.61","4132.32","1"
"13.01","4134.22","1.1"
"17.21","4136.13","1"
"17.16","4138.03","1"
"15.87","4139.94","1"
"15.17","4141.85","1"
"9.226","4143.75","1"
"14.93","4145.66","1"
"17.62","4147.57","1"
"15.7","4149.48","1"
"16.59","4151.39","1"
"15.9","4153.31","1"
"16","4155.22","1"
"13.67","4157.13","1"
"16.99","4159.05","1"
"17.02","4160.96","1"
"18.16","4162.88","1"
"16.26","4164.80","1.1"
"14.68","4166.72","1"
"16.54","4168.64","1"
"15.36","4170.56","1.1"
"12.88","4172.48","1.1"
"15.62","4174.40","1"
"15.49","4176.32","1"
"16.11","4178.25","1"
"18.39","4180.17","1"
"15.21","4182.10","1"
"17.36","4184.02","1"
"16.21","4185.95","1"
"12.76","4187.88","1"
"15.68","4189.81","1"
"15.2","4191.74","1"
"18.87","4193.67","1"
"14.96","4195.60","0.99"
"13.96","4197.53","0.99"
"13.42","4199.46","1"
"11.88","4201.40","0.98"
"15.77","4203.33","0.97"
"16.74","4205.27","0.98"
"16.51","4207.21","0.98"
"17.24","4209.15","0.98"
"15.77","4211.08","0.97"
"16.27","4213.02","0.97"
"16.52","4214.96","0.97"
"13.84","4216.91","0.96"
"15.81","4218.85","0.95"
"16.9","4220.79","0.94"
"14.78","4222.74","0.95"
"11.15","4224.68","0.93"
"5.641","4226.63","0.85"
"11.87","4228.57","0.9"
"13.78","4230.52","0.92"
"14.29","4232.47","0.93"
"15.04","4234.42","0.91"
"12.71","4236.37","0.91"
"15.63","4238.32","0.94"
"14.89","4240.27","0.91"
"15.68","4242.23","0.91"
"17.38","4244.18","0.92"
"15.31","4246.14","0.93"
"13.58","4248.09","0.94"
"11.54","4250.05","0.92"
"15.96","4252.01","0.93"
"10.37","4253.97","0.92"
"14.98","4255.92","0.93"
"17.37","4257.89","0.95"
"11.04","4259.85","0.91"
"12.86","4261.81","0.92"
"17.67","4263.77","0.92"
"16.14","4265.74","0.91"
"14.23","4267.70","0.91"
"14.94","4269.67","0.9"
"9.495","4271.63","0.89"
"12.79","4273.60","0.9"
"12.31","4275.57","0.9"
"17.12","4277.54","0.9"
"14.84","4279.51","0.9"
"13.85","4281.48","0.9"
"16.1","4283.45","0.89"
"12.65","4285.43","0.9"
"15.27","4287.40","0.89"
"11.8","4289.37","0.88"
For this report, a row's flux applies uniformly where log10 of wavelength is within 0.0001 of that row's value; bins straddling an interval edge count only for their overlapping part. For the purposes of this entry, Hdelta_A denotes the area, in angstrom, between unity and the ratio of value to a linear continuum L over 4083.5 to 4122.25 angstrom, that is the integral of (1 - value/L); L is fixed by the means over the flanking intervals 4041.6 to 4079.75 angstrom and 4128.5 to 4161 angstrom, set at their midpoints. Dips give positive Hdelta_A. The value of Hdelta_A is -4.0 angstrom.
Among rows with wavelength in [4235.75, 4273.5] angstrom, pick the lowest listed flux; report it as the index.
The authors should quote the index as 9.495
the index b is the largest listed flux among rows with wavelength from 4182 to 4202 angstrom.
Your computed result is 18.87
